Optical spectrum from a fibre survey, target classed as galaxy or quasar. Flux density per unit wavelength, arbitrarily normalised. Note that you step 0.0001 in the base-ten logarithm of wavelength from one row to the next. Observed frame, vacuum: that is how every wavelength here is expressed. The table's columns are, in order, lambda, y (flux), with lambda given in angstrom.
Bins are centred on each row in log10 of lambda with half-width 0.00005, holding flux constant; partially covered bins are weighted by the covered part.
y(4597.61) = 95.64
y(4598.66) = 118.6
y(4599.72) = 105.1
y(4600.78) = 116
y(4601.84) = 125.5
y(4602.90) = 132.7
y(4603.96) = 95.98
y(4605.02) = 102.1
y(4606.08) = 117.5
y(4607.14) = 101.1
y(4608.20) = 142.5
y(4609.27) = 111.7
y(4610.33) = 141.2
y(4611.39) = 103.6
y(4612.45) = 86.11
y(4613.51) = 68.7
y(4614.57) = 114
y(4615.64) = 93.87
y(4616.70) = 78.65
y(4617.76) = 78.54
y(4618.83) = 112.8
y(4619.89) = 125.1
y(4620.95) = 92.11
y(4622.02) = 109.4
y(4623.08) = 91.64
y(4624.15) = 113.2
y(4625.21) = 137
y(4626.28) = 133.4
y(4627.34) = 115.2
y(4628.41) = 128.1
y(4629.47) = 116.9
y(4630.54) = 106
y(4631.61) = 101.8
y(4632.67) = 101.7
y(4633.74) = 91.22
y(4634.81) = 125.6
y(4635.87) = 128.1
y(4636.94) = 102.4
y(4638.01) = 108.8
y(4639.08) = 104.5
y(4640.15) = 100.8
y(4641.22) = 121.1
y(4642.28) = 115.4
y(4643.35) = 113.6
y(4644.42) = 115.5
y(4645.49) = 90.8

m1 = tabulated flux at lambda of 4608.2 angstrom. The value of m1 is 142.5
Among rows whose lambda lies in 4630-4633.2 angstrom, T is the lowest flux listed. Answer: 101.7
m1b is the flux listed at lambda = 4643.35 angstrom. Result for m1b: 113.6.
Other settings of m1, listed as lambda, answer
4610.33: 141.2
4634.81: 125.6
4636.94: 102.4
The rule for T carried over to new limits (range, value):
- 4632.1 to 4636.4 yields 91.22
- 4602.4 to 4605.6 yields 95.98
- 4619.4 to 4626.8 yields 91.64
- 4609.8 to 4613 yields 86.11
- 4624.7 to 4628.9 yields 115.2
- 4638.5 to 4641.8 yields 100.8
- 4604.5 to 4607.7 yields 101.1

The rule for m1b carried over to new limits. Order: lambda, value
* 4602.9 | 132.7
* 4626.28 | 133.4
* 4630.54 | 106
